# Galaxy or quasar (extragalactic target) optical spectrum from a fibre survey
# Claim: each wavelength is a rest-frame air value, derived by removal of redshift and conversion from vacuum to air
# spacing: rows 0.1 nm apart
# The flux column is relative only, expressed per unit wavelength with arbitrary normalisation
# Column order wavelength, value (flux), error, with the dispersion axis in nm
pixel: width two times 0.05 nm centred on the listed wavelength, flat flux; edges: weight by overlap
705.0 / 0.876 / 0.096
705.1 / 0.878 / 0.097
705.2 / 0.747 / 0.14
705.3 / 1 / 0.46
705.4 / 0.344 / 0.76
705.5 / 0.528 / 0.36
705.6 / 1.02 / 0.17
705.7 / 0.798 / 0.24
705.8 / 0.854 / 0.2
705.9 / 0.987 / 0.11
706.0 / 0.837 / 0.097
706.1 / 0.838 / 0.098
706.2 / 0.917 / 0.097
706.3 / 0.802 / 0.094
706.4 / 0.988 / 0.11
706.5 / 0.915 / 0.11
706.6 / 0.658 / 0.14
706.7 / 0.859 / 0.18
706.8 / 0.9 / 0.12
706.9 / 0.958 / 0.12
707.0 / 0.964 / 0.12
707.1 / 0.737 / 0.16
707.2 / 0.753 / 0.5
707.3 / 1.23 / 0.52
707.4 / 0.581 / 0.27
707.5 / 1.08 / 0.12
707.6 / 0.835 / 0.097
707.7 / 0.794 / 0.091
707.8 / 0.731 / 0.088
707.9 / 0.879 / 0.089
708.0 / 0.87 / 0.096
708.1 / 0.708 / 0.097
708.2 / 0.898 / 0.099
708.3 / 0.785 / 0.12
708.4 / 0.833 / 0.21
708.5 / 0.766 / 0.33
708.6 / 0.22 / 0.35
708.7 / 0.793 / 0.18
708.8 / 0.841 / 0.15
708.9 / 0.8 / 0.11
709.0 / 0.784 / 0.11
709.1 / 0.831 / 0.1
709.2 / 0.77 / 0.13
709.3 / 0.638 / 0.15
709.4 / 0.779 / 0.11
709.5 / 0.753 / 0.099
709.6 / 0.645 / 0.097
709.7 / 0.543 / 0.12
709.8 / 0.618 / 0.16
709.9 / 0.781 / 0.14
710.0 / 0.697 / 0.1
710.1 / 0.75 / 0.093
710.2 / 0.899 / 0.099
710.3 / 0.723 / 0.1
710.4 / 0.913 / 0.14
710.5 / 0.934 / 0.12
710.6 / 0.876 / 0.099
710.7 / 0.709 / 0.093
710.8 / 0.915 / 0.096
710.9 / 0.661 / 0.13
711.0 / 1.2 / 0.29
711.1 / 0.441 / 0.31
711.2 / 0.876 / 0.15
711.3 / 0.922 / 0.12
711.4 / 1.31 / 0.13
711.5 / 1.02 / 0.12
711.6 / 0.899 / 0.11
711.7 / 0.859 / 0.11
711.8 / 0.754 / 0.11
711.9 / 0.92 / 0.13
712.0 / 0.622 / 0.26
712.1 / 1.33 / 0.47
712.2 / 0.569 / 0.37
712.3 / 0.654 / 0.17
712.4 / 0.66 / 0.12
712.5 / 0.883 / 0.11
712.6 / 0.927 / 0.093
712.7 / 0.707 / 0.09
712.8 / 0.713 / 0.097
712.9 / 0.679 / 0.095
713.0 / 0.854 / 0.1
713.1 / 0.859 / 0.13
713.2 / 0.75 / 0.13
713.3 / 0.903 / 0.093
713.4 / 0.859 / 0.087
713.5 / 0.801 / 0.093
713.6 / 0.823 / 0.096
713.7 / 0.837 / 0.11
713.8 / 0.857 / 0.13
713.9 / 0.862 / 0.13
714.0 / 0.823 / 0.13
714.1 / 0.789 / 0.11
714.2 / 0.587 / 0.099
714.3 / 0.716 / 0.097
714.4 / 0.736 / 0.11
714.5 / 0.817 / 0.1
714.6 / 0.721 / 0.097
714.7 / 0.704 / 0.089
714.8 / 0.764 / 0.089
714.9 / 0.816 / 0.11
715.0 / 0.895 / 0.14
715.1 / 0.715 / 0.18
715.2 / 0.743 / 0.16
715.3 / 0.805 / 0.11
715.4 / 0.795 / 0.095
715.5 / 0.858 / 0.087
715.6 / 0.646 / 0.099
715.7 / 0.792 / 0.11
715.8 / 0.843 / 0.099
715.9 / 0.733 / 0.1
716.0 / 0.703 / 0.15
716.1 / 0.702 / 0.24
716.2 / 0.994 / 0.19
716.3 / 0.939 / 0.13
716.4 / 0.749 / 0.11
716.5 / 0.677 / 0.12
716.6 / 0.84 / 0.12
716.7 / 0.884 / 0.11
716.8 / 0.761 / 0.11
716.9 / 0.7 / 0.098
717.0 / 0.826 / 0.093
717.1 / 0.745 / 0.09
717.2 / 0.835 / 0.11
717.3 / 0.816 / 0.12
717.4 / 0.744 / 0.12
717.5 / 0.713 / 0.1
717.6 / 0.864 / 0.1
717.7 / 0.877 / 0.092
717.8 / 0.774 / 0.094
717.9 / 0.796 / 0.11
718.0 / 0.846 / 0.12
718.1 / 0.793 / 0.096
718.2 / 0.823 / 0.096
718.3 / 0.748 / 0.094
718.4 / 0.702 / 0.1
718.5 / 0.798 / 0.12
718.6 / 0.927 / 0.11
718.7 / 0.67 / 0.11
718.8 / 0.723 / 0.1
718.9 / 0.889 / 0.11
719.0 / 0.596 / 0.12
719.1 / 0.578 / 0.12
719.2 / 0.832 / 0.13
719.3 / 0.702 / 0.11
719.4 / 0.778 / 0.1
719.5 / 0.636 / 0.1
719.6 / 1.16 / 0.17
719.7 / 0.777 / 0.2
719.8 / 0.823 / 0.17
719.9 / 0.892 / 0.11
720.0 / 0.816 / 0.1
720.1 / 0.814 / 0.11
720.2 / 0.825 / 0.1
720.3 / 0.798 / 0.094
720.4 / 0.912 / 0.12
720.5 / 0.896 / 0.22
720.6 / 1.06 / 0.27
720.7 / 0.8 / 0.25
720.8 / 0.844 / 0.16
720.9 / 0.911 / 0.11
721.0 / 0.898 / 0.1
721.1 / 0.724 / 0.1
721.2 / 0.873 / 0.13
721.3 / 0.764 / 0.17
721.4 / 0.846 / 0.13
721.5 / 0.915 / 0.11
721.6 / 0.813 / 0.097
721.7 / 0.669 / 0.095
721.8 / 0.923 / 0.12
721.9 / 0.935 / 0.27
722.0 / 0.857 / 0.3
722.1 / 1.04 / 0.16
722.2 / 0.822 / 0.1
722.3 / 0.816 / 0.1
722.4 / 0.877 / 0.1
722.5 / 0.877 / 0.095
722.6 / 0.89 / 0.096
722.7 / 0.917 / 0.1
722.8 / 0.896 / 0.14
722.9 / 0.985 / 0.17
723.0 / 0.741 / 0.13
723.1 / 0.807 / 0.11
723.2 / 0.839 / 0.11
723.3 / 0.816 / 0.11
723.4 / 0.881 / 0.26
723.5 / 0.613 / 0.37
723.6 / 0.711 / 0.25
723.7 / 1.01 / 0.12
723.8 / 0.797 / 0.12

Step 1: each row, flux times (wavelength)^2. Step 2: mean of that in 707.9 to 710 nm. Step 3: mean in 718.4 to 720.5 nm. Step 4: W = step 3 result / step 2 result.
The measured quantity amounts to 1.1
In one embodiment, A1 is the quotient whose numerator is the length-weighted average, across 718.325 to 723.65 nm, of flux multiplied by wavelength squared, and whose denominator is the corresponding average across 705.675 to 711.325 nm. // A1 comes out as 1.06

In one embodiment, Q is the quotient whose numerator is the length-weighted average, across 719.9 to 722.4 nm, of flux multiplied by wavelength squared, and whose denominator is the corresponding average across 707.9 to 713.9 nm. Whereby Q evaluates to 1.1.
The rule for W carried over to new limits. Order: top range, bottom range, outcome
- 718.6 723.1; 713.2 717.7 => 1.08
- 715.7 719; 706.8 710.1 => 1.04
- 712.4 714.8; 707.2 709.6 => 1.02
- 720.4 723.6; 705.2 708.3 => 1.06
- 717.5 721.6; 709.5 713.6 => 1.02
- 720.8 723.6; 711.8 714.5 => 1.09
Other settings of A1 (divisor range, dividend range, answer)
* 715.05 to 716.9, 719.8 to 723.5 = 1.11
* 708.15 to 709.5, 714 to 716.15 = 1.03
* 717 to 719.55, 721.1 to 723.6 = 1.11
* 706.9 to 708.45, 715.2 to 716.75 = 0.96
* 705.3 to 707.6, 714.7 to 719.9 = 0.96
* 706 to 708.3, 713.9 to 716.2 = 0.91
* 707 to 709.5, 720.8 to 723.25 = 1.13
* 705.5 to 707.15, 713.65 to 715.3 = 0.92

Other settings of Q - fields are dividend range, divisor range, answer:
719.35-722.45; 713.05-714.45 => 1.09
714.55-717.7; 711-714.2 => 0.95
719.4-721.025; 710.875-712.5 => 1.03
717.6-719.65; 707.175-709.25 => 1.01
